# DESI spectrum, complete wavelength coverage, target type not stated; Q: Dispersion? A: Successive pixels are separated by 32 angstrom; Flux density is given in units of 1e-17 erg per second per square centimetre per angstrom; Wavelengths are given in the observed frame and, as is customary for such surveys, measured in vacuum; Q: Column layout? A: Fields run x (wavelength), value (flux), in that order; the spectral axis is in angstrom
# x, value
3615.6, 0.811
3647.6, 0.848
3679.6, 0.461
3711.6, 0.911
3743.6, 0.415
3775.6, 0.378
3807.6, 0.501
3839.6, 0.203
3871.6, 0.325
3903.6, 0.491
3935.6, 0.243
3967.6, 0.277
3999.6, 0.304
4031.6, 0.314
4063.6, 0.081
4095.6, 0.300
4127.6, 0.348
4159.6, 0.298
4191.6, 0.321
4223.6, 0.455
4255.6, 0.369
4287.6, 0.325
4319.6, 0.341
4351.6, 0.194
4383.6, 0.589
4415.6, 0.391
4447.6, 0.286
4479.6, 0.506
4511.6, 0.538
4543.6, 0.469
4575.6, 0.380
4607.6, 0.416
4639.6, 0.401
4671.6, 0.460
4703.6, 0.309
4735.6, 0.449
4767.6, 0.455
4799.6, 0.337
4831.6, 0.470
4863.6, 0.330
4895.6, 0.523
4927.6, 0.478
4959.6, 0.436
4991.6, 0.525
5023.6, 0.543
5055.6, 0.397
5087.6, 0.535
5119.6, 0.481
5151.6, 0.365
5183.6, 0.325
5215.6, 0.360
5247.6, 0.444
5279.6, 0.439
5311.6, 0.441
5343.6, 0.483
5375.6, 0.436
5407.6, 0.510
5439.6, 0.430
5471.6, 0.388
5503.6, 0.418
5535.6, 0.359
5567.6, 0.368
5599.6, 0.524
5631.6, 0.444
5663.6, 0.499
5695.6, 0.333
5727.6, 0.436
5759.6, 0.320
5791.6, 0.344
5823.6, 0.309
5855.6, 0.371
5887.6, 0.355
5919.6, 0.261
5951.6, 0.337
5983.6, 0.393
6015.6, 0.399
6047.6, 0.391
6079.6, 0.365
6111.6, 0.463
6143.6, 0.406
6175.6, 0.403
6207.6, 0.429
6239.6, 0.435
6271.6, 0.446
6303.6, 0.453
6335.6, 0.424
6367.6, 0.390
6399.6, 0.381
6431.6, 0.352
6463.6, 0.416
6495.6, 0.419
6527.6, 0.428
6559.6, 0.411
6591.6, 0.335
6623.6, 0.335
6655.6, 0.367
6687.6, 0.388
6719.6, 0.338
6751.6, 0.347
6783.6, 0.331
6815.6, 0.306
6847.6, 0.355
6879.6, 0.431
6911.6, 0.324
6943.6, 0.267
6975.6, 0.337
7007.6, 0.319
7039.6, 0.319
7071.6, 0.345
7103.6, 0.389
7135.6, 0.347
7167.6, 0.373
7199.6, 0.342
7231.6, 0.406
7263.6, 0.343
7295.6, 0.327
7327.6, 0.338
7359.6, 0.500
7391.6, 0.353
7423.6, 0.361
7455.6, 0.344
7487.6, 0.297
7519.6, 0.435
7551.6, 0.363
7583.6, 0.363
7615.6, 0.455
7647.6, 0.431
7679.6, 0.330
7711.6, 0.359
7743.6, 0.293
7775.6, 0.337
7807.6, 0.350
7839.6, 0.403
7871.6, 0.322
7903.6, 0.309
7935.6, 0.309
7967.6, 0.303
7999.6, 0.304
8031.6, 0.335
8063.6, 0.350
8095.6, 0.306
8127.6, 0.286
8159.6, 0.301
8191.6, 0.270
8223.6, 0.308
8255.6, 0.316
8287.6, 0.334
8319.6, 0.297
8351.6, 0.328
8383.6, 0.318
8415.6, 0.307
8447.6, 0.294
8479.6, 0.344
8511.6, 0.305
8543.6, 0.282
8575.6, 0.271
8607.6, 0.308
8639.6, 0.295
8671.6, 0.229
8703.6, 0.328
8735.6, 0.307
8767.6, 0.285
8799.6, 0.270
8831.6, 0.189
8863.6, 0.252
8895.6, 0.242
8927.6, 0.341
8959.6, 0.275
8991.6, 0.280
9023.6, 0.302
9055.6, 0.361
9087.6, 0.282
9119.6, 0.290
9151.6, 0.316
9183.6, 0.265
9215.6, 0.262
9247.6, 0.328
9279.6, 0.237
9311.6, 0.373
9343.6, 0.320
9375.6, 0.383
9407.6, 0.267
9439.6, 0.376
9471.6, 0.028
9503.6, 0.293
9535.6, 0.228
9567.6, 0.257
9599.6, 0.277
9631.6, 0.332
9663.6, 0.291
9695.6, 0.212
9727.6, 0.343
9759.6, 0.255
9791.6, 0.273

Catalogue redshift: 0.12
